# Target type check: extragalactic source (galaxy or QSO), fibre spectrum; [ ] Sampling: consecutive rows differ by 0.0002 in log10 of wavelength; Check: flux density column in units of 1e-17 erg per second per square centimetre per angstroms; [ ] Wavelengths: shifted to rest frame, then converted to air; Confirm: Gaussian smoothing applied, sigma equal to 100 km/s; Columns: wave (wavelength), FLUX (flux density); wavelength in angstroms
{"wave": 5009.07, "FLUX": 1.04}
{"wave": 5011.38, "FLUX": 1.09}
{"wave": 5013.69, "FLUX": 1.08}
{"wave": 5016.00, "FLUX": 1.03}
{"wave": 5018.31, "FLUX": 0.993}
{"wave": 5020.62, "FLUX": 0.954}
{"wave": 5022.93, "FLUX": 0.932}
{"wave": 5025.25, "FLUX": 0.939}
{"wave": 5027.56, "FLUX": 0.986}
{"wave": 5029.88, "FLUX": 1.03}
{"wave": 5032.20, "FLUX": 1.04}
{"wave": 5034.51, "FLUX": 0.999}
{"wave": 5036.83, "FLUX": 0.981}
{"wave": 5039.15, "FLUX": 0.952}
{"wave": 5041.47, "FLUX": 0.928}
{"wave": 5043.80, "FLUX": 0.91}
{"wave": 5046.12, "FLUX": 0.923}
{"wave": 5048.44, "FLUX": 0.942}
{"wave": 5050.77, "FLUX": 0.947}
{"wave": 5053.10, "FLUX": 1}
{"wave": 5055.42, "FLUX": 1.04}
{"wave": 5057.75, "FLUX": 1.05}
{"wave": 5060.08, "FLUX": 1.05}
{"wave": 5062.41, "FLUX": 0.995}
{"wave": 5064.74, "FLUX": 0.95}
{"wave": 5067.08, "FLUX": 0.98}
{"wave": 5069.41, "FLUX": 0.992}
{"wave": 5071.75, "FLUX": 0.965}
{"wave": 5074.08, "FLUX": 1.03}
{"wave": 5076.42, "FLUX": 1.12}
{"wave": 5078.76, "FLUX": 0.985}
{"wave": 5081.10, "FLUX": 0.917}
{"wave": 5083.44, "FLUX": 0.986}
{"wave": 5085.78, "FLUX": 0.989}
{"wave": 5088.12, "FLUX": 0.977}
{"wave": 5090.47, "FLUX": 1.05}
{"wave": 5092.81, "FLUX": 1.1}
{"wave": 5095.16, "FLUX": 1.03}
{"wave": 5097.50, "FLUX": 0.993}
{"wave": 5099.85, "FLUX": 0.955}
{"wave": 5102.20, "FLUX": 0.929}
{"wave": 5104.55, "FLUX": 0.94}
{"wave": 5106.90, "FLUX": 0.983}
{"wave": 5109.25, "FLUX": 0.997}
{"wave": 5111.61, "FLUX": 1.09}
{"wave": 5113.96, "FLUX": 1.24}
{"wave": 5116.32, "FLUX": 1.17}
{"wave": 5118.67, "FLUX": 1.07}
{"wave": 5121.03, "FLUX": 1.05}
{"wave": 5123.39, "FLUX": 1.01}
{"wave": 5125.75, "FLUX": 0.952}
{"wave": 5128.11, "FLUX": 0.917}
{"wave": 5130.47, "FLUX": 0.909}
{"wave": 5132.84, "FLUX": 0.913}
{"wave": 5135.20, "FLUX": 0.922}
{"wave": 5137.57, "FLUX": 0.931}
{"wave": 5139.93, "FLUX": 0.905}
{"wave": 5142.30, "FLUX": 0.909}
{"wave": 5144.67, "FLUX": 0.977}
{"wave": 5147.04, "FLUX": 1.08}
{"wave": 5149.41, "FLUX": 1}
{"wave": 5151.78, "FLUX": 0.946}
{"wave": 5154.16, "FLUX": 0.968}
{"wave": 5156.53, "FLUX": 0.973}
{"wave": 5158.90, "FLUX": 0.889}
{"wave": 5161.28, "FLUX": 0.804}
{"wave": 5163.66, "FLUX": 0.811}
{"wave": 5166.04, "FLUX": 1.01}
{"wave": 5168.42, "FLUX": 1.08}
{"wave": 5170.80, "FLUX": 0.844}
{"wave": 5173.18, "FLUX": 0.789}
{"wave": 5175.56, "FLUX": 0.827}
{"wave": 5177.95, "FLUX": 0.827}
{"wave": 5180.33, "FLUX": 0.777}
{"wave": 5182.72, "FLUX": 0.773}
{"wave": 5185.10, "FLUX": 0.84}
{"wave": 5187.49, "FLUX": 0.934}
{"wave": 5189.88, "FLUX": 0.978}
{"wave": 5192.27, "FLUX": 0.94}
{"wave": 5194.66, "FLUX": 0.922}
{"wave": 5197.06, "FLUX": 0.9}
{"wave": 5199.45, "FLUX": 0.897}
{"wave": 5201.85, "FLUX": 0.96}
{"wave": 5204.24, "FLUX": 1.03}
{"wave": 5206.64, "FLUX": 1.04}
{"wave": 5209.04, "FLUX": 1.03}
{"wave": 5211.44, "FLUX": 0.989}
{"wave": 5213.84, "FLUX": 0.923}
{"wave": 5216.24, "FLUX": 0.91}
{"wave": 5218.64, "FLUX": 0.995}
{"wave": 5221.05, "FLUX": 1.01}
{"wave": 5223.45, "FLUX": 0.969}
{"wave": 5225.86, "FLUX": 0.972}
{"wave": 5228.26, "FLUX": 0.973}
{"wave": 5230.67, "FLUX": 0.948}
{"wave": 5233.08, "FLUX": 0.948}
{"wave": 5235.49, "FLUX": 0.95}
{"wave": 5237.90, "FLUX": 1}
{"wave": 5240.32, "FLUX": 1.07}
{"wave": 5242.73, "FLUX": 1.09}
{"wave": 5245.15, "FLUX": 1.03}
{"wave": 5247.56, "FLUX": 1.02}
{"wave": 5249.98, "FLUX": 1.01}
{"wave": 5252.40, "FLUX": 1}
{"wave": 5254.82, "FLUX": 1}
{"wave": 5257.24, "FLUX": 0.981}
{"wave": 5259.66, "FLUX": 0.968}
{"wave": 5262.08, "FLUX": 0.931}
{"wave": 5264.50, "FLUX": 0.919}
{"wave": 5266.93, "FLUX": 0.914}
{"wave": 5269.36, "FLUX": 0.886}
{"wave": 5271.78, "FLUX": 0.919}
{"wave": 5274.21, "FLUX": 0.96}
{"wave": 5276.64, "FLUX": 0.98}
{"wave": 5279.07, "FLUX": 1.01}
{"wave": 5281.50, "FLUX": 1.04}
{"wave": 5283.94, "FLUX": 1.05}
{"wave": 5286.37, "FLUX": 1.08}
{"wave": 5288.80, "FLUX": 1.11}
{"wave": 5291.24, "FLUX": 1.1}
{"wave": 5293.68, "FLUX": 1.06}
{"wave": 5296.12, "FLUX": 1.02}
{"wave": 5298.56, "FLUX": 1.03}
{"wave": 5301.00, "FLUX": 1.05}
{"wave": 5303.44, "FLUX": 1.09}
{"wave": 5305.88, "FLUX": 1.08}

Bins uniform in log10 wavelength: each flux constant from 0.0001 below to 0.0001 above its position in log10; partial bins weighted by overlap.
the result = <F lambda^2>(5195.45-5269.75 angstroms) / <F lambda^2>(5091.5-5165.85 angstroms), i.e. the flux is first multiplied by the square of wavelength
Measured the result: 1.04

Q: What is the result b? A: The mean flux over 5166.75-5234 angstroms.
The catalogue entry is 0.93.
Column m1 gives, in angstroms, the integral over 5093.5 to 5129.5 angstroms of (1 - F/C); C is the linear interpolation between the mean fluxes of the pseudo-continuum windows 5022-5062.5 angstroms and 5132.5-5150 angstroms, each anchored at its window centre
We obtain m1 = -2.22 angstroms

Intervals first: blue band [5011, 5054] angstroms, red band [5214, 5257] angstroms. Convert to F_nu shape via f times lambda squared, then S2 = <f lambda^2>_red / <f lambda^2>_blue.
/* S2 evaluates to 1.10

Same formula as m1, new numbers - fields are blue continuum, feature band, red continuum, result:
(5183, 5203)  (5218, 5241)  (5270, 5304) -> -0.5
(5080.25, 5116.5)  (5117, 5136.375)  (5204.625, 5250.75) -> 0.8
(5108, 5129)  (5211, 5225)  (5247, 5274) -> 0.3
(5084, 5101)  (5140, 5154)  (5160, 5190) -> -0.9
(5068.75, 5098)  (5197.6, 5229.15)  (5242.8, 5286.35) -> 0.5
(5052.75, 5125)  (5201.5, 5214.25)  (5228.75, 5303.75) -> 0.1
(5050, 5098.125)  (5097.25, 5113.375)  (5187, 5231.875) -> 0.1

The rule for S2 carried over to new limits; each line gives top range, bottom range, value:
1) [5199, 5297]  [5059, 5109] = 1.06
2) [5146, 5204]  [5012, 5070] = 0.97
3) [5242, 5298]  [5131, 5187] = 1.16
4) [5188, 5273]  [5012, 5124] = 1.03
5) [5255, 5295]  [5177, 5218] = 1.11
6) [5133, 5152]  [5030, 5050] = 1.04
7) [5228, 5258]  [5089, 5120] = 1.02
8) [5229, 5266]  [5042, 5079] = 1.07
